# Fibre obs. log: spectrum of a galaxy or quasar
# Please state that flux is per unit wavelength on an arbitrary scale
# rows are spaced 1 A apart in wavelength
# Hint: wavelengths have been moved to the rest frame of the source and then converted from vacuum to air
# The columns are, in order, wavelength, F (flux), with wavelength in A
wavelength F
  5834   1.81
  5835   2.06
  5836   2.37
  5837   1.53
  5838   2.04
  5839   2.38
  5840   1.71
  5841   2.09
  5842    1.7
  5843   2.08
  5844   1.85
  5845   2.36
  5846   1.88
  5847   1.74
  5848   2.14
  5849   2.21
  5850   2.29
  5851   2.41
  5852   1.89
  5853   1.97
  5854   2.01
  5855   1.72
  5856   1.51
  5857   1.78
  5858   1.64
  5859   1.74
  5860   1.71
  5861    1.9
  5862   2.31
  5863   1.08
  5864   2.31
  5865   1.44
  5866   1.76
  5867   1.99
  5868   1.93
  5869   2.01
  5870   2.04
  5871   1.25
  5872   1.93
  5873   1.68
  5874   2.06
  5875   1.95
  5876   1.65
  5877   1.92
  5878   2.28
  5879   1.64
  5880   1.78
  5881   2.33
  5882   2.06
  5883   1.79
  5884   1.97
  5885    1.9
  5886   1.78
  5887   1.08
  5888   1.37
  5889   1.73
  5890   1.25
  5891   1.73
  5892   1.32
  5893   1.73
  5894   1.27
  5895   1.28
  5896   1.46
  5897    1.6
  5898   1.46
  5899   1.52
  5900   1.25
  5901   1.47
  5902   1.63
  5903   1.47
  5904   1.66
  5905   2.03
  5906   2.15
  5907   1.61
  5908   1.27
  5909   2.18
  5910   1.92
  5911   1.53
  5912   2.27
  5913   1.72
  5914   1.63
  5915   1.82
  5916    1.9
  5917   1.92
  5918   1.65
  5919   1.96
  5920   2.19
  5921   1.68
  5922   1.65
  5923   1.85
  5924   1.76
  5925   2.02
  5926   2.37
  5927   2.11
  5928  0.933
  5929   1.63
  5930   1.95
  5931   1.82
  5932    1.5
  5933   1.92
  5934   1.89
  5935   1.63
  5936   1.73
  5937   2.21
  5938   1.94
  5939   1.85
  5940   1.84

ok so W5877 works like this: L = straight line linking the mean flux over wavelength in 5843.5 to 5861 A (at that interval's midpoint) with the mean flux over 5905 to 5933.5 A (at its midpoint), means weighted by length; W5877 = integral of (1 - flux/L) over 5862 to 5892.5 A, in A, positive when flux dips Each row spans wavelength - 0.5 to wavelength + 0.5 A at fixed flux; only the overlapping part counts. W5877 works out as 1.9 A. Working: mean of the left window 1.93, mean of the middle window 1.78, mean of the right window 1.82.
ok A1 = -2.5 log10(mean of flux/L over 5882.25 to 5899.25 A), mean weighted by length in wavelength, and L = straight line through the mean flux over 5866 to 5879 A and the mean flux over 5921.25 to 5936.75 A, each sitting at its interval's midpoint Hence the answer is 0.19 mag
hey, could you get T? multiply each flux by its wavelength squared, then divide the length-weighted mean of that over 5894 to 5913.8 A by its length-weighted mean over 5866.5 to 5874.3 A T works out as 0.90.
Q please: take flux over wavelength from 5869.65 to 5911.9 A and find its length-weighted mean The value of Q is 1.69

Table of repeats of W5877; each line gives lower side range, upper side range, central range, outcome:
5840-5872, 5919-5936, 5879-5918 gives 3.5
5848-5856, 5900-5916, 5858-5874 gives 1.3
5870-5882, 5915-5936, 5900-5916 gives 0.8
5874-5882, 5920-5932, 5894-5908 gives 2.4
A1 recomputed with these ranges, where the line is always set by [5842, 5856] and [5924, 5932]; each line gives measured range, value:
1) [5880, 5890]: 0.10 mag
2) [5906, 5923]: 0.01 mag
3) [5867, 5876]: 0.06 mag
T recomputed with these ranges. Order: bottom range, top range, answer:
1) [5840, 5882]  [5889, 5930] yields 0.91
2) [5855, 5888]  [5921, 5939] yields 1.02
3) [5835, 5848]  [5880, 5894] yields 0.86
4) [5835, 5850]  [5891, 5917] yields 0.84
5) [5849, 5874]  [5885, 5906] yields 0.83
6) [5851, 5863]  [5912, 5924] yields 1.02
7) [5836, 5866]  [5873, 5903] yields 0.88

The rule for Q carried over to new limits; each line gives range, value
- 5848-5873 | 1.87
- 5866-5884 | 1.9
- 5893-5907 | 1.57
